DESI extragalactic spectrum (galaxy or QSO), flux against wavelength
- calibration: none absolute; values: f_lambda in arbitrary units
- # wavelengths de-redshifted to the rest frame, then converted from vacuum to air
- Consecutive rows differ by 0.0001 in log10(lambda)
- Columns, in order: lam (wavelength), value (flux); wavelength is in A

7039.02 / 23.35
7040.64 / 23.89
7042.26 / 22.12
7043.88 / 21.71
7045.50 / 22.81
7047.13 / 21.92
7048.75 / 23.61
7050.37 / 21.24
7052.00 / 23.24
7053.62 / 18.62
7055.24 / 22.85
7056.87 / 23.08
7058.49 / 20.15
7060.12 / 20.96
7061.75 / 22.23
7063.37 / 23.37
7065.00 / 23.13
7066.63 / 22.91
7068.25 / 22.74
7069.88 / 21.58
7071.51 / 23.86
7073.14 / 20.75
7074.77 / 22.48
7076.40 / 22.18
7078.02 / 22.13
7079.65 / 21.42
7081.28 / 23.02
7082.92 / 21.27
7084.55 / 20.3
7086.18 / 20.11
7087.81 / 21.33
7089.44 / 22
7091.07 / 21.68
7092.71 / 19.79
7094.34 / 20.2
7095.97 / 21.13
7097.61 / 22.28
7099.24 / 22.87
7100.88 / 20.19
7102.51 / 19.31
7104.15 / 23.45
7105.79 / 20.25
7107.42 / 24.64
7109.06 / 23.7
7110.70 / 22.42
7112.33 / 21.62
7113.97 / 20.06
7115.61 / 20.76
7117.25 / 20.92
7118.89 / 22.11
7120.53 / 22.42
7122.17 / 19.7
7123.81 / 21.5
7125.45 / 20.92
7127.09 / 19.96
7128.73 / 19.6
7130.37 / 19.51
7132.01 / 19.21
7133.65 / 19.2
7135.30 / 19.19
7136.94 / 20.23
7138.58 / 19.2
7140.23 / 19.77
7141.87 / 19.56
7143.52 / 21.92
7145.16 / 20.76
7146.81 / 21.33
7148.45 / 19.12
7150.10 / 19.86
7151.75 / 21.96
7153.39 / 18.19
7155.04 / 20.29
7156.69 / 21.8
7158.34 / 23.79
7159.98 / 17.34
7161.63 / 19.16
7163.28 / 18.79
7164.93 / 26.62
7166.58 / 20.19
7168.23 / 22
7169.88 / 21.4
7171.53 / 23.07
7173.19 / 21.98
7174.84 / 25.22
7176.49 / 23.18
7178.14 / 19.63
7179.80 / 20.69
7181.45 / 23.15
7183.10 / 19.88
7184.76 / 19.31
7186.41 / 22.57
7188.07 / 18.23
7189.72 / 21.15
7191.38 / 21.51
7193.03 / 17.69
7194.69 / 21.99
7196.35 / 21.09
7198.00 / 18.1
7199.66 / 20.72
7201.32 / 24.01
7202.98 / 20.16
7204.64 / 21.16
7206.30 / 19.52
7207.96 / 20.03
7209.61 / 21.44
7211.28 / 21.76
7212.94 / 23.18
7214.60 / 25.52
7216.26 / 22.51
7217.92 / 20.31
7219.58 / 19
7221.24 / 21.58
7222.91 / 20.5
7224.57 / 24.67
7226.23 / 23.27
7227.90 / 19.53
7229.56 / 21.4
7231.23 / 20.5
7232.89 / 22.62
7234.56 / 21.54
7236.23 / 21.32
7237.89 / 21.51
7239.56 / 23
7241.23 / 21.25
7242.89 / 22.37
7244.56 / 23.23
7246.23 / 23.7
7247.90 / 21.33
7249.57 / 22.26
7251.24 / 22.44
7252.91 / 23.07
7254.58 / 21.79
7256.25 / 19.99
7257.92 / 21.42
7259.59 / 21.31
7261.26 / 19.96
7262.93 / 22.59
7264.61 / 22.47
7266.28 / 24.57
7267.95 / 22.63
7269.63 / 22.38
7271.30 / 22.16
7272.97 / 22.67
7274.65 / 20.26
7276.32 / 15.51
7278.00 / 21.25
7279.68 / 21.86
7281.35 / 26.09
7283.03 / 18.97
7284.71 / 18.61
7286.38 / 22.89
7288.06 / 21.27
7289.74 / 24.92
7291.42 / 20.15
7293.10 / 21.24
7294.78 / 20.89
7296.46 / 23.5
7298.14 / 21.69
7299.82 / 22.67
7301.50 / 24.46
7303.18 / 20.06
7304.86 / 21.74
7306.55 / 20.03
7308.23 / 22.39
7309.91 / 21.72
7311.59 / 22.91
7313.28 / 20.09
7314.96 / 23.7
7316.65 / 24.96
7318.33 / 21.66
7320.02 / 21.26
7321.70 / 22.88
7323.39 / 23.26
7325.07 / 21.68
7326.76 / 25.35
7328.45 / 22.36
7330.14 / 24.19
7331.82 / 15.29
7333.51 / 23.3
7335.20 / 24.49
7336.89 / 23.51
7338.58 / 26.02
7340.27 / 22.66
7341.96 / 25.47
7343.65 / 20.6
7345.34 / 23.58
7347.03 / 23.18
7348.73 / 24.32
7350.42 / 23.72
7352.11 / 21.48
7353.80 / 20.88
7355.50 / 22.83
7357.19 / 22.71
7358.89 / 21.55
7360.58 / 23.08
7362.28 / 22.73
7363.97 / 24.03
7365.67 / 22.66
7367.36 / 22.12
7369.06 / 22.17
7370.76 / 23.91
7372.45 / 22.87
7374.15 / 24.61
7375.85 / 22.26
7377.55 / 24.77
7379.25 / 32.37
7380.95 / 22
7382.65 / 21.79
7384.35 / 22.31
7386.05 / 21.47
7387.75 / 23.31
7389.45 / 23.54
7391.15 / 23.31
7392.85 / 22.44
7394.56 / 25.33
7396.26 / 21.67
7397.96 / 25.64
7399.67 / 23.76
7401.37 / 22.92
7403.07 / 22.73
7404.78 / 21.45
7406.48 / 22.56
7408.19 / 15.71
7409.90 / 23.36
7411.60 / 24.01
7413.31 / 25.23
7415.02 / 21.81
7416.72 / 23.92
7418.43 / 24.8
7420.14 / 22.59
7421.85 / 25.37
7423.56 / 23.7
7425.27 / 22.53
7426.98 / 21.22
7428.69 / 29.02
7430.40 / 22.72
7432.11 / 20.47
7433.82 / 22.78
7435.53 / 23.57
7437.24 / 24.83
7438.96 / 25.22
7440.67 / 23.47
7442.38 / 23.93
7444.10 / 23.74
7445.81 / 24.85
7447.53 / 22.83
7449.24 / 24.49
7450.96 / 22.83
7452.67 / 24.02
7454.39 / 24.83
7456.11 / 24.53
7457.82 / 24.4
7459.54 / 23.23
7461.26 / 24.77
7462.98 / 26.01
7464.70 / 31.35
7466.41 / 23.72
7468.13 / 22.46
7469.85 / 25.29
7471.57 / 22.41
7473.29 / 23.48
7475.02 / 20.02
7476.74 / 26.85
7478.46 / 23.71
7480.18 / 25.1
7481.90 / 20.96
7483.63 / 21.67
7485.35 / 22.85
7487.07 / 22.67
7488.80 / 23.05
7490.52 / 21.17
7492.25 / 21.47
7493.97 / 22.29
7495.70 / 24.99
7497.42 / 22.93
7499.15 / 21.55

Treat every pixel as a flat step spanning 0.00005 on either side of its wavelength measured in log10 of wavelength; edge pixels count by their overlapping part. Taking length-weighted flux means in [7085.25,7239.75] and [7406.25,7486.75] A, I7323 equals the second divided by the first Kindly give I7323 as 1.12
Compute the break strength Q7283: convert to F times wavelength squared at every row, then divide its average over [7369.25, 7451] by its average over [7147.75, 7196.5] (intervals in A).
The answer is 1.19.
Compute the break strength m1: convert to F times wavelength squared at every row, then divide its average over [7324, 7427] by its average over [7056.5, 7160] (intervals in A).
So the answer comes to 1.17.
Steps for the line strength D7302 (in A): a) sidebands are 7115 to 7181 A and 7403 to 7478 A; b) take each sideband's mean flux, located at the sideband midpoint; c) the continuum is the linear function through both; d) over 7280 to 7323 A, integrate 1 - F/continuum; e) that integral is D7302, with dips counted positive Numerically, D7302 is 0.6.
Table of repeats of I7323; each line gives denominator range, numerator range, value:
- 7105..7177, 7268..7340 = 1.05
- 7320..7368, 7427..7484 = 1.05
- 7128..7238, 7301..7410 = 1.09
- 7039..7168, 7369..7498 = 1.10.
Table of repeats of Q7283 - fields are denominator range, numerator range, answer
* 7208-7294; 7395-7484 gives 1.14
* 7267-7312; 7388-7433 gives 1.10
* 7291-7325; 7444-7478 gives 1.15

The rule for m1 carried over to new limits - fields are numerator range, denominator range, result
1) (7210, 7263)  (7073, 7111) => 1.05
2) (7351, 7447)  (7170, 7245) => 1.14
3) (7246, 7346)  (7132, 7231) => 1.09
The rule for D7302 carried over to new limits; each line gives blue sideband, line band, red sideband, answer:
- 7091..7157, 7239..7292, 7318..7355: 0.7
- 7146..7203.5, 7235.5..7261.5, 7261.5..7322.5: -0.4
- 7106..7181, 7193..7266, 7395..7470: 0.6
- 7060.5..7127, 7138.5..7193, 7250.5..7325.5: 2.0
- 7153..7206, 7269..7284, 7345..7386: 0.7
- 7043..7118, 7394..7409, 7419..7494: 0.7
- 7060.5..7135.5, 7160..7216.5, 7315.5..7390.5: 1.8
